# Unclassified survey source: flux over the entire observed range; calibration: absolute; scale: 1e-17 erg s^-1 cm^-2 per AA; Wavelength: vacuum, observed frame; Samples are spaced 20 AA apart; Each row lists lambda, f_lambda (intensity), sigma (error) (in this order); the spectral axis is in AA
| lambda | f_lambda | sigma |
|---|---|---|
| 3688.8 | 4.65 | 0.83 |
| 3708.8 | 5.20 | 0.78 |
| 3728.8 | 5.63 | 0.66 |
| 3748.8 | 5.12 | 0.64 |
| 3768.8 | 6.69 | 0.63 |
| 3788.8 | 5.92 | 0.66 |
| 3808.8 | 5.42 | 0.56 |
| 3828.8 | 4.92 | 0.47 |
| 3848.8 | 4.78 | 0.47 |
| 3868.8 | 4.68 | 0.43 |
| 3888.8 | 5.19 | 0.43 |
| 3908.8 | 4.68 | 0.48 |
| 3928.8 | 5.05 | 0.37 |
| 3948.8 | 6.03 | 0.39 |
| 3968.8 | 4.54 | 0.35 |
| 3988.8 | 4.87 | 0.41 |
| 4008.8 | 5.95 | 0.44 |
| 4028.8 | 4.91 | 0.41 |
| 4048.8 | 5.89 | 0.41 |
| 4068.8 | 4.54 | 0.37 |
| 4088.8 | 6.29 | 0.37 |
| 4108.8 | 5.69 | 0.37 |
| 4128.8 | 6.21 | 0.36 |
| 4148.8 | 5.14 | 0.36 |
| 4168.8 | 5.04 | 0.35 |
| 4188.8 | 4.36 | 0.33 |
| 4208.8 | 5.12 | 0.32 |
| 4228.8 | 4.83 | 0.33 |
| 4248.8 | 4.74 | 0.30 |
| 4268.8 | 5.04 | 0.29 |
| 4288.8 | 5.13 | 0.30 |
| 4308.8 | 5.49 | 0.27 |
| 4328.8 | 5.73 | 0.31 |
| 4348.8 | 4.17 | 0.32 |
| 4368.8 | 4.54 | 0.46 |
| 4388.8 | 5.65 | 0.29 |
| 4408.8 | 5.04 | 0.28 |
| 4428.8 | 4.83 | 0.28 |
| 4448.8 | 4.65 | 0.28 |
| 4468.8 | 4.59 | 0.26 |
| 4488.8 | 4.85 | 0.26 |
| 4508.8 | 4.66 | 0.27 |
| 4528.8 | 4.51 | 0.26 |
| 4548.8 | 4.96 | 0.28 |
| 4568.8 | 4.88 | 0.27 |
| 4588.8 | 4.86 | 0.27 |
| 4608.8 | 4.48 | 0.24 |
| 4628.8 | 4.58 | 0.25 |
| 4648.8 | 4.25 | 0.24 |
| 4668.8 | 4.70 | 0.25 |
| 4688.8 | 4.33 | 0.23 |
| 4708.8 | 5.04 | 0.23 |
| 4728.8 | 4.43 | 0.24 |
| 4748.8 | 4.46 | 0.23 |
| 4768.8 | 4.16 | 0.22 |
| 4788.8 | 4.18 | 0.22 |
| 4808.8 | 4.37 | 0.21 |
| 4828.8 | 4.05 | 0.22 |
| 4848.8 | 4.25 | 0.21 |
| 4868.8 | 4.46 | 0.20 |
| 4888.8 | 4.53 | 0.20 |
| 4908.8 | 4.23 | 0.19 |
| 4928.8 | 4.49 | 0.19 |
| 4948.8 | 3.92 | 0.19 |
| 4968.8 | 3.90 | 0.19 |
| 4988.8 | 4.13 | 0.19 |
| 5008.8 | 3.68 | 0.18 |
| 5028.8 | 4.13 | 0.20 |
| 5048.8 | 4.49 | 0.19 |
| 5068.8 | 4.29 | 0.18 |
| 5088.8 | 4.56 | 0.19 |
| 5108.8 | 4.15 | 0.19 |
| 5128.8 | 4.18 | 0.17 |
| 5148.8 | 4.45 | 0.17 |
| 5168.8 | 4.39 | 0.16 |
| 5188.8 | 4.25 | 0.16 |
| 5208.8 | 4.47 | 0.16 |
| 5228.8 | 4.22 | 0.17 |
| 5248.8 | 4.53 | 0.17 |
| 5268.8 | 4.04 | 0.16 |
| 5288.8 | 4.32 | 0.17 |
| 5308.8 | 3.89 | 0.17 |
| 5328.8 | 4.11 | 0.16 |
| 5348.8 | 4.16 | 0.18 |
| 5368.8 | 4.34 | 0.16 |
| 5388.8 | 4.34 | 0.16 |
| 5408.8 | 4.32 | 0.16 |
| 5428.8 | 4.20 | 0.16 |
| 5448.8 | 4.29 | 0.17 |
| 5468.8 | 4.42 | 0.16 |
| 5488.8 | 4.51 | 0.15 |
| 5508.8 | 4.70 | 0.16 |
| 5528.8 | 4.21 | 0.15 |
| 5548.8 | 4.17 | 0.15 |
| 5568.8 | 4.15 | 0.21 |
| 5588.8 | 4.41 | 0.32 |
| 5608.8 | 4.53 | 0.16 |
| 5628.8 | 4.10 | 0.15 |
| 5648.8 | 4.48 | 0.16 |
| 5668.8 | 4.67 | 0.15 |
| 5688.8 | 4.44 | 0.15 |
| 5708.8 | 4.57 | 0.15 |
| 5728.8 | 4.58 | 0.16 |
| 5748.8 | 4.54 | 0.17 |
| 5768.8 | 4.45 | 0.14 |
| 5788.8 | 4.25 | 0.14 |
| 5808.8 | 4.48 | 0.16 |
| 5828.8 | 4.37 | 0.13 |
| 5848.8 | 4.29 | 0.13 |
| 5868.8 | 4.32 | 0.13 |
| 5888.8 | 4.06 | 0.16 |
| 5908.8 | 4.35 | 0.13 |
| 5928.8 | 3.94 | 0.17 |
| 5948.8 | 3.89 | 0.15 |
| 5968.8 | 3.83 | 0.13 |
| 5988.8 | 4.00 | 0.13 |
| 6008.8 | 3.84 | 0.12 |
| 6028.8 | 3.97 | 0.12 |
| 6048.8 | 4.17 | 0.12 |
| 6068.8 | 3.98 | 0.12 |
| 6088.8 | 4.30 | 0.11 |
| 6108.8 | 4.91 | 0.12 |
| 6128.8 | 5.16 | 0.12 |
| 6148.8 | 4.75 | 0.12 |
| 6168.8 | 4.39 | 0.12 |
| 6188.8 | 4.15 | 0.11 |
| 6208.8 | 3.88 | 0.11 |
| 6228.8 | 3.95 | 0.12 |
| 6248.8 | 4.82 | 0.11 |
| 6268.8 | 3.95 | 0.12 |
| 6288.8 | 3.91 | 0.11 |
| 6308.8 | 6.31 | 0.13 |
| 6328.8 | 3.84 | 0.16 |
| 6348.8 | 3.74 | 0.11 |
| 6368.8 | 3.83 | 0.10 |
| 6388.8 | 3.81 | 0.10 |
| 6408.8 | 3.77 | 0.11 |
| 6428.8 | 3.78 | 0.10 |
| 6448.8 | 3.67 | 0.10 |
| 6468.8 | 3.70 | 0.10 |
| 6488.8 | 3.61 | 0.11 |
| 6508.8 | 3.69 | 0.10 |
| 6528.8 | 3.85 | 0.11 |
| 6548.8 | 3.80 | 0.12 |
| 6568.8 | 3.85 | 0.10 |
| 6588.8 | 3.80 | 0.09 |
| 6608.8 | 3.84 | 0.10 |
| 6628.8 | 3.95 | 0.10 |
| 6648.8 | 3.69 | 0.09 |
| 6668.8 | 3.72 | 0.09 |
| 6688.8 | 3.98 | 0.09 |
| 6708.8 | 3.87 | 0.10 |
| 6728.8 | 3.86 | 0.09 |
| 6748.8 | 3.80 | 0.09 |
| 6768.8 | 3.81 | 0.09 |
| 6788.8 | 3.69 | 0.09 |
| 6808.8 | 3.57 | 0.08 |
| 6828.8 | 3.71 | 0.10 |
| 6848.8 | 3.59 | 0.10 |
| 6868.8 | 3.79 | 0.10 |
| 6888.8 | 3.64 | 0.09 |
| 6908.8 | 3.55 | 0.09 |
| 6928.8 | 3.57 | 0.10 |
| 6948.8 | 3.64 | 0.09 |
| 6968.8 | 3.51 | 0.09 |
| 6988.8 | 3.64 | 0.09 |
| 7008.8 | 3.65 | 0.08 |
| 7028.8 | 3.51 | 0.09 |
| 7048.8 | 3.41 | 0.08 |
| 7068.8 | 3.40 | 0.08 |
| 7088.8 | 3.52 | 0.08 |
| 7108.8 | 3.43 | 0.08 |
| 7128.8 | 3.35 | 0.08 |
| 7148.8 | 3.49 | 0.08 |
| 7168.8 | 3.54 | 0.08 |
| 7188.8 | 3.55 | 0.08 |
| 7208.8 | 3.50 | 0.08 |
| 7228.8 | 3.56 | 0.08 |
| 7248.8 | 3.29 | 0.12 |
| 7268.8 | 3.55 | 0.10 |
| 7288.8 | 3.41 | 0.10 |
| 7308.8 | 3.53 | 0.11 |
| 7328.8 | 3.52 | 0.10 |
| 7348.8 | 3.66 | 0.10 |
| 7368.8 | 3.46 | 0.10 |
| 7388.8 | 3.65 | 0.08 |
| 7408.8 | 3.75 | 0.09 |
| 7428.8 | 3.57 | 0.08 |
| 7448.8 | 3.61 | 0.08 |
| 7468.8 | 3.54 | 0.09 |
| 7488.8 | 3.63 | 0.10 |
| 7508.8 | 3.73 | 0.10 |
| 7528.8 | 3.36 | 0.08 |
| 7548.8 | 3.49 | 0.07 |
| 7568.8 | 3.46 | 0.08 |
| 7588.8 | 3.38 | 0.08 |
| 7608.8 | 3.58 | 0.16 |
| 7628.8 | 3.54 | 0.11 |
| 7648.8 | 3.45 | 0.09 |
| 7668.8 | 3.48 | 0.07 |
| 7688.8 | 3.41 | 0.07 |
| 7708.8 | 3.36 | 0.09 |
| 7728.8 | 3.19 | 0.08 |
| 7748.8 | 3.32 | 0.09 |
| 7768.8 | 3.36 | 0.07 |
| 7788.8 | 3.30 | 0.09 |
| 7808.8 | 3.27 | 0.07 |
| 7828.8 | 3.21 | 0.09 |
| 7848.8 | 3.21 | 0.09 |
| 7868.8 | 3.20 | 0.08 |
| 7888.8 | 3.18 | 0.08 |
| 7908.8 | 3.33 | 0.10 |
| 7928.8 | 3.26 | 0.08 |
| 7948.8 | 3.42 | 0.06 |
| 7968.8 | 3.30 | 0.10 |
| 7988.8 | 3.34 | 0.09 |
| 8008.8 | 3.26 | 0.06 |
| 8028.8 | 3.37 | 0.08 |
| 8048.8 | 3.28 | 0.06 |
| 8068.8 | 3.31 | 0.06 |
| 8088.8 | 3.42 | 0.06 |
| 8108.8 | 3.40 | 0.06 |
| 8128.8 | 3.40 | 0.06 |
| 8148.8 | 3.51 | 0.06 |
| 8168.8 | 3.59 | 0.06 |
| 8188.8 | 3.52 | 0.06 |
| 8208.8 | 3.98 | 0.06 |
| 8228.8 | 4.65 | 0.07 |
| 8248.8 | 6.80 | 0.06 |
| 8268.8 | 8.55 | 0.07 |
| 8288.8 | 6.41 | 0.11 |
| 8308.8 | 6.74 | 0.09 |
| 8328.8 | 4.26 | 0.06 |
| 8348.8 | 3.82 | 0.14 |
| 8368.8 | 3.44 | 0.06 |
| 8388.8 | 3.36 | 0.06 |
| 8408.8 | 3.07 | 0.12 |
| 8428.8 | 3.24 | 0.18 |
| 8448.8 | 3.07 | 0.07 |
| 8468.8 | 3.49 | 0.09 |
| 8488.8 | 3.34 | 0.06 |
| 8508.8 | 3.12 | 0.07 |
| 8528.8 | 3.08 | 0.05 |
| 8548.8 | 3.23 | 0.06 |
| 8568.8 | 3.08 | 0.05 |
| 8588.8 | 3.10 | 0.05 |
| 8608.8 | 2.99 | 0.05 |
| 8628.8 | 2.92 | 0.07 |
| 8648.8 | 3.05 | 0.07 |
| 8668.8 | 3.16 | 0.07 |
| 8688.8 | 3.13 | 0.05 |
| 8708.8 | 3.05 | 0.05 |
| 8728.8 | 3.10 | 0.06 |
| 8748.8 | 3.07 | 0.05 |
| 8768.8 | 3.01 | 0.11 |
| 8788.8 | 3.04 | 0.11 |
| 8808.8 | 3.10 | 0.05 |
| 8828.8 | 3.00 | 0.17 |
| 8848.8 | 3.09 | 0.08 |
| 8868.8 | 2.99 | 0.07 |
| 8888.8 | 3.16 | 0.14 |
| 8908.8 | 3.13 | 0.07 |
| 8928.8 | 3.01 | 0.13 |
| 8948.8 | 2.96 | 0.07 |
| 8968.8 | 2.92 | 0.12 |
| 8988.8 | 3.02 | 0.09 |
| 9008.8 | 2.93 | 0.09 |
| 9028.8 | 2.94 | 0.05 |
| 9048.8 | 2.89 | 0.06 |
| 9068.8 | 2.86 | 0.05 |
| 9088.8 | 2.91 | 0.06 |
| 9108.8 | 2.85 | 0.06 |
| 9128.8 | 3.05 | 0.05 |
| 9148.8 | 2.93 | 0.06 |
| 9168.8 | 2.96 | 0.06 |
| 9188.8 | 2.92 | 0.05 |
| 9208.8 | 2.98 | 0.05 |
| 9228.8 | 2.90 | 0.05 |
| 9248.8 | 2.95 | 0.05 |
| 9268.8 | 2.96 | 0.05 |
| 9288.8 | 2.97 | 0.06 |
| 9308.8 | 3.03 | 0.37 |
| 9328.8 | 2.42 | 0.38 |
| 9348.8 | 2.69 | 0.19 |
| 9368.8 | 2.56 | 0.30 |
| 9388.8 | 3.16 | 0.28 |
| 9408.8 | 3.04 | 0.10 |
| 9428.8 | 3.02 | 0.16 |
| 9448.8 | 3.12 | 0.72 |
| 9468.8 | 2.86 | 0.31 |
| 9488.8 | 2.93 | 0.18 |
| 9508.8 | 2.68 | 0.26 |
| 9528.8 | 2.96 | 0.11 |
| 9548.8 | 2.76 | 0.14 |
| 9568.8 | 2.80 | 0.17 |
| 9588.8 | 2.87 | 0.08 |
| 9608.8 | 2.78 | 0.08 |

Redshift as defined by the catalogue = 0.260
